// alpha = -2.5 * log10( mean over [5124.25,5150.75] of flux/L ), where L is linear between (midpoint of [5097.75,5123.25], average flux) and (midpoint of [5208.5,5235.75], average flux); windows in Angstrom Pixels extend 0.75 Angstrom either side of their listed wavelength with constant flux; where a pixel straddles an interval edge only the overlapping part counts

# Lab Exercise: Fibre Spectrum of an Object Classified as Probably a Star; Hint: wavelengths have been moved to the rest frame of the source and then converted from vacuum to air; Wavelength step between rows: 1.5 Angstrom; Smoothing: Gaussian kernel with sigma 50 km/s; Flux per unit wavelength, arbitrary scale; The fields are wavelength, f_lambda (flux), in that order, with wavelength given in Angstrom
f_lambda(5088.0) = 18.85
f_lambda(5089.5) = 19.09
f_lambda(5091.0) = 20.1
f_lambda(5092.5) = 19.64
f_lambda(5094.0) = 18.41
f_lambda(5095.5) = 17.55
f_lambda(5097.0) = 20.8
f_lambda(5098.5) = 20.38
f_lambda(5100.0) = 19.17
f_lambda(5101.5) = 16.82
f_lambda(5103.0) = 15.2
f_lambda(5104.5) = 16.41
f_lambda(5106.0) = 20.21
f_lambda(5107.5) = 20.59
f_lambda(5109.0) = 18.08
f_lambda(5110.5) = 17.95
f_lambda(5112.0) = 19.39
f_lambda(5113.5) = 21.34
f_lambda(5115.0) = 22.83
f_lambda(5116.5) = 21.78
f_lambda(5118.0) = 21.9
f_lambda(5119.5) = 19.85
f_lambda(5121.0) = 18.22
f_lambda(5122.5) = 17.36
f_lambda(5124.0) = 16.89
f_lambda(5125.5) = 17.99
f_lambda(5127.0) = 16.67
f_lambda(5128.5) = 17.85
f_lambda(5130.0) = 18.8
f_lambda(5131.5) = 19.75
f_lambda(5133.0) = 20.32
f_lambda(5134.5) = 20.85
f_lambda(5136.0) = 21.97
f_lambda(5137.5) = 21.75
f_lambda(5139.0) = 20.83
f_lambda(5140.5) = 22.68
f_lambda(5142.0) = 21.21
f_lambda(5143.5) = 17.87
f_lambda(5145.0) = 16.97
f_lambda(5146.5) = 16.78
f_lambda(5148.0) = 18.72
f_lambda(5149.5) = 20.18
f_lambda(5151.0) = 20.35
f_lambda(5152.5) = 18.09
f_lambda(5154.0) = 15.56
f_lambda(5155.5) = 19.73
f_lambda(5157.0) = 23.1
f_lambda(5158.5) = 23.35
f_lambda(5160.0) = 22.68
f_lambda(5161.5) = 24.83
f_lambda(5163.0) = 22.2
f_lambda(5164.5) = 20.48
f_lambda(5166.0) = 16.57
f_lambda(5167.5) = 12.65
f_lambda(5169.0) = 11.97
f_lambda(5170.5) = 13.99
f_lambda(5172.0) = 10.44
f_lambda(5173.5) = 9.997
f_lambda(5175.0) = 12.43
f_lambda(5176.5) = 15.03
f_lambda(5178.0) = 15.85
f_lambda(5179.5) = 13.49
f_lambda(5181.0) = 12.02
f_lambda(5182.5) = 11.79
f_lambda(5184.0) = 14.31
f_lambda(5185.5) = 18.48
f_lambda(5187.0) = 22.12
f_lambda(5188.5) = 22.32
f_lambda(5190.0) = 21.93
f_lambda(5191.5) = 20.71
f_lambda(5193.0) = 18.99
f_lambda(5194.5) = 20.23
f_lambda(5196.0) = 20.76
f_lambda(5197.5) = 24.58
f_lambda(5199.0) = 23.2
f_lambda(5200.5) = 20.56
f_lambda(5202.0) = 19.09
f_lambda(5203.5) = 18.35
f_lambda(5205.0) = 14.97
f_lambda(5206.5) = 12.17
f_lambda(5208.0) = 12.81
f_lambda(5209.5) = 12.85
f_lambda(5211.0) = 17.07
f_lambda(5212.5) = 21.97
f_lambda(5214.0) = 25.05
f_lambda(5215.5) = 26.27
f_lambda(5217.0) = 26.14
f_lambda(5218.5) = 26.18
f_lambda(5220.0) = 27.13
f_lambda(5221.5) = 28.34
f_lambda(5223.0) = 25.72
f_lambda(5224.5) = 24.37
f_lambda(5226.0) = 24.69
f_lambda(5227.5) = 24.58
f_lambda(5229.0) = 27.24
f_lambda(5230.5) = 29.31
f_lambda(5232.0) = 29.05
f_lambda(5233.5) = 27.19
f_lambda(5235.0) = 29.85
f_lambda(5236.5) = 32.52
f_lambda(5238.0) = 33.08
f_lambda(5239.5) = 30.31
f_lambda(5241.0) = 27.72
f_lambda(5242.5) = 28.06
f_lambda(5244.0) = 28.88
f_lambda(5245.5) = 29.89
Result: 0.07 mag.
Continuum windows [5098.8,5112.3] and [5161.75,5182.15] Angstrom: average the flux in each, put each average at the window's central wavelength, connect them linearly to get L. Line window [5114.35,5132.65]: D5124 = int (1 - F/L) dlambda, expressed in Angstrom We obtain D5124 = -2.01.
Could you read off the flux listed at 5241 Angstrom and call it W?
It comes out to 27.72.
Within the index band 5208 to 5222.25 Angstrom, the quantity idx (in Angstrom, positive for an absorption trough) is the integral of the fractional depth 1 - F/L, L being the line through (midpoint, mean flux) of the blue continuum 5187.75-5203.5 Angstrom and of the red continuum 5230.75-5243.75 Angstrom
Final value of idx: 1.34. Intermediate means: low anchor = 21.1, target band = 22.9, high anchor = 29.7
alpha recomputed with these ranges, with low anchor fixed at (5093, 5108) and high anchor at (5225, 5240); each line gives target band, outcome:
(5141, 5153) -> 0.17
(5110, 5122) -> -0.04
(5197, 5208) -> 0.39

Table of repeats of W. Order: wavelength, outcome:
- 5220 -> 27.13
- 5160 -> 22.68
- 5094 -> 18.41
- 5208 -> 12.81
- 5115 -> 22.83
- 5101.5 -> 16.82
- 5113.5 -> 21.34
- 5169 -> 11.97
